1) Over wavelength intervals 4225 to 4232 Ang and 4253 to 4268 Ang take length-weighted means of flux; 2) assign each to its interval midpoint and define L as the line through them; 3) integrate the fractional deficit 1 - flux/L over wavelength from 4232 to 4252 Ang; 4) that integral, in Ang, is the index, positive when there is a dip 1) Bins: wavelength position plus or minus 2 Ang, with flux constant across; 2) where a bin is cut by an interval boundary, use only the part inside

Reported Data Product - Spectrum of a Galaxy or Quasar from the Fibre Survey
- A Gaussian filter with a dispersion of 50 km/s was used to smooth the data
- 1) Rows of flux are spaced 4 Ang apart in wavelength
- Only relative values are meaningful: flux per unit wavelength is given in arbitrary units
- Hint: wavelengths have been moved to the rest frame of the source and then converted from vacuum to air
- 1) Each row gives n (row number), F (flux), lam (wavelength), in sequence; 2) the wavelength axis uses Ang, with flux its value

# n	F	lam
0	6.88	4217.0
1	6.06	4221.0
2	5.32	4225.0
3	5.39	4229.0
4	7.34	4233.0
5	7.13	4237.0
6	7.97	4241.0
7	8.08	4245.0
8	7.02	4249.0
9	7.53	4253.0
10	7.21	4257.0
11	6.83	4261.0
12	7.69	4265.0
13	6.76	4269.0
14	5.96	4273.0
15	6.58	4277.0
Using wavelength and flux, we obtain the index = -3.8 Ang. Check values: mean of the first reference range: 5.65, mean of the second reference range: 7.25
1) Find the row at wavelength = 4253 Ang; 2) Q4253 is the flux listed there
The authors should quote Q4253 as 7.53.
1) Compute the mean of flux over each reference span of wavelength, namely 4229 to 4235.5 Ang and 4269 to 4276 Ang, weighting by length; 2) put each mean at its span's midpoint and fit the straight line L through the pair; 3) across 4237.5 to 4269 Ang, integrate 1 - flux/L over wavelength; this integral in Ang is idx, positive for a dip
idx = -4.47 Ang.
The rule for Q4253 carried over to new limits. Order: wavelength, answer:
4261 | 6.83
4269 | 6.76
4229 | 5.39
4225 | 5.32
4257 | 7.21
